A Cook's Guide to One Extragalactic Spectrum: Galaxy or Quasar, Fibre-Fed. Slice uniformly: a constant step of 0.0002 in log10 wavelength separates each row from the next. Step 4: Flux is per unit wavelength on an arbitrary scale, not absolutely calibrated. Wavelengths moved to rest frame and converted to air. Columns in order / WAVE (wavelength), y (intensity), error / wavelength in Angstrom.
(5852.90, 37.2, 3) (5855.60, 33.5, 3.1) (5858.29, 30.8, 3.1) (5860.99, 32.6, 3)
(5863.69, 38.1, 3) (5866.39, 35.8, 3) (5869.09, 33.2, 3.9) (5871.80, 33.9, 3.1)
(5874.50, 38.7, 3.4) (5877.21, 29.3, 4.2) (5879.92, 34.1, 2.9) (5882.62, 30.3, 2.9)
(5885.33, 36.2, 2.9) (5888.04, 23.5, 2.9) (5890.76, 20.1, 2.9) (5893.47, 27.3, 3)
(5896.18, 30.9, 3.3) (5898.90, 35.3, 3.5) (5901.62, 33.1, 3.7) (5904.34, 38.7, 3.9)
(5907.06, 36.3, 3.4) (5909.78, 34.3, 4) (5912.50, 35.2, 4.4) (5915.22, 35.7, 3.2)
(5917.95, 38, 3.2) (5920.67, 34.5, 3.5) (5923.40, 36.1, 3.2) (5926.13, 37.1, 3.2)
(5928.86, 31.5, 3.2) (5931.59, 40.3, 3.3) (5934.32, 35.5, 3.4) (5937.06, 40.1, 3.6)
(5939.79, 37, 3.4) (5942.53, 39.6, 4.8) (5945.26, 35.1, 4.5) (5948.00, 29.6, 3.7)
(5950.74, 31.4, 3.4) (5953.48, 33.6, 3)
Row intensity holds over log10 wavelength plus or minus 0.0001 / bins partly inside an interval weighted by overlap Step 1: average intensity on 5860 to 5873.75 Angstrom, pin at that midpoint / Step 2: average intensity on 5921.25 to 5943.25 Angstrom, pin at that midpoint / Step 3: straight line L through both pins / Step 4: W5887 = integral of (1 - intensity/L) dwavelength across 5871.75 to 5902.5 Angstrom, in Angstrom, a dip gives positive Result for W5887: 4.0 Angstrom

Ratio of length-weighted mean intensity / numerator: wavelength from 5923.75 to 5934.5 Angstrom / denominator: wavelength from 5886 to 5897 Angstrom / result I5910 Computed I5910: 1.40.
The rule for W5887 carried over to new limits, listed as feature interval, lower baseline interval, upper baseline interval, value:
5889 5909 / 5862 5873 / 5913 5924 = 2.3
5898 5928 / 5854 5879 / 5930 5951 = -0.3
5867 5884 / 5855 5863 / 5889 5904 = -1.0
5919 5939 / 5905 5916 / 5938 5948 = -0.3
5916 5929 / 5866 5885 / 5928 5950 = -0.1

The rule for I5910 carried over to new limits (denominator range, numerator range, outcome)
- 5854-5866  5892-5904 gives 0.95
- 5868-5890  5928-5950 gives 1.13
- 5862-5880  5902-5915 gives 1.03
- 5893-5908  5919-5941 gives 1.08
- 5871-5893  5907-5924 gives 1.17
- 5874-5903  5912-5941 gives 1.19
